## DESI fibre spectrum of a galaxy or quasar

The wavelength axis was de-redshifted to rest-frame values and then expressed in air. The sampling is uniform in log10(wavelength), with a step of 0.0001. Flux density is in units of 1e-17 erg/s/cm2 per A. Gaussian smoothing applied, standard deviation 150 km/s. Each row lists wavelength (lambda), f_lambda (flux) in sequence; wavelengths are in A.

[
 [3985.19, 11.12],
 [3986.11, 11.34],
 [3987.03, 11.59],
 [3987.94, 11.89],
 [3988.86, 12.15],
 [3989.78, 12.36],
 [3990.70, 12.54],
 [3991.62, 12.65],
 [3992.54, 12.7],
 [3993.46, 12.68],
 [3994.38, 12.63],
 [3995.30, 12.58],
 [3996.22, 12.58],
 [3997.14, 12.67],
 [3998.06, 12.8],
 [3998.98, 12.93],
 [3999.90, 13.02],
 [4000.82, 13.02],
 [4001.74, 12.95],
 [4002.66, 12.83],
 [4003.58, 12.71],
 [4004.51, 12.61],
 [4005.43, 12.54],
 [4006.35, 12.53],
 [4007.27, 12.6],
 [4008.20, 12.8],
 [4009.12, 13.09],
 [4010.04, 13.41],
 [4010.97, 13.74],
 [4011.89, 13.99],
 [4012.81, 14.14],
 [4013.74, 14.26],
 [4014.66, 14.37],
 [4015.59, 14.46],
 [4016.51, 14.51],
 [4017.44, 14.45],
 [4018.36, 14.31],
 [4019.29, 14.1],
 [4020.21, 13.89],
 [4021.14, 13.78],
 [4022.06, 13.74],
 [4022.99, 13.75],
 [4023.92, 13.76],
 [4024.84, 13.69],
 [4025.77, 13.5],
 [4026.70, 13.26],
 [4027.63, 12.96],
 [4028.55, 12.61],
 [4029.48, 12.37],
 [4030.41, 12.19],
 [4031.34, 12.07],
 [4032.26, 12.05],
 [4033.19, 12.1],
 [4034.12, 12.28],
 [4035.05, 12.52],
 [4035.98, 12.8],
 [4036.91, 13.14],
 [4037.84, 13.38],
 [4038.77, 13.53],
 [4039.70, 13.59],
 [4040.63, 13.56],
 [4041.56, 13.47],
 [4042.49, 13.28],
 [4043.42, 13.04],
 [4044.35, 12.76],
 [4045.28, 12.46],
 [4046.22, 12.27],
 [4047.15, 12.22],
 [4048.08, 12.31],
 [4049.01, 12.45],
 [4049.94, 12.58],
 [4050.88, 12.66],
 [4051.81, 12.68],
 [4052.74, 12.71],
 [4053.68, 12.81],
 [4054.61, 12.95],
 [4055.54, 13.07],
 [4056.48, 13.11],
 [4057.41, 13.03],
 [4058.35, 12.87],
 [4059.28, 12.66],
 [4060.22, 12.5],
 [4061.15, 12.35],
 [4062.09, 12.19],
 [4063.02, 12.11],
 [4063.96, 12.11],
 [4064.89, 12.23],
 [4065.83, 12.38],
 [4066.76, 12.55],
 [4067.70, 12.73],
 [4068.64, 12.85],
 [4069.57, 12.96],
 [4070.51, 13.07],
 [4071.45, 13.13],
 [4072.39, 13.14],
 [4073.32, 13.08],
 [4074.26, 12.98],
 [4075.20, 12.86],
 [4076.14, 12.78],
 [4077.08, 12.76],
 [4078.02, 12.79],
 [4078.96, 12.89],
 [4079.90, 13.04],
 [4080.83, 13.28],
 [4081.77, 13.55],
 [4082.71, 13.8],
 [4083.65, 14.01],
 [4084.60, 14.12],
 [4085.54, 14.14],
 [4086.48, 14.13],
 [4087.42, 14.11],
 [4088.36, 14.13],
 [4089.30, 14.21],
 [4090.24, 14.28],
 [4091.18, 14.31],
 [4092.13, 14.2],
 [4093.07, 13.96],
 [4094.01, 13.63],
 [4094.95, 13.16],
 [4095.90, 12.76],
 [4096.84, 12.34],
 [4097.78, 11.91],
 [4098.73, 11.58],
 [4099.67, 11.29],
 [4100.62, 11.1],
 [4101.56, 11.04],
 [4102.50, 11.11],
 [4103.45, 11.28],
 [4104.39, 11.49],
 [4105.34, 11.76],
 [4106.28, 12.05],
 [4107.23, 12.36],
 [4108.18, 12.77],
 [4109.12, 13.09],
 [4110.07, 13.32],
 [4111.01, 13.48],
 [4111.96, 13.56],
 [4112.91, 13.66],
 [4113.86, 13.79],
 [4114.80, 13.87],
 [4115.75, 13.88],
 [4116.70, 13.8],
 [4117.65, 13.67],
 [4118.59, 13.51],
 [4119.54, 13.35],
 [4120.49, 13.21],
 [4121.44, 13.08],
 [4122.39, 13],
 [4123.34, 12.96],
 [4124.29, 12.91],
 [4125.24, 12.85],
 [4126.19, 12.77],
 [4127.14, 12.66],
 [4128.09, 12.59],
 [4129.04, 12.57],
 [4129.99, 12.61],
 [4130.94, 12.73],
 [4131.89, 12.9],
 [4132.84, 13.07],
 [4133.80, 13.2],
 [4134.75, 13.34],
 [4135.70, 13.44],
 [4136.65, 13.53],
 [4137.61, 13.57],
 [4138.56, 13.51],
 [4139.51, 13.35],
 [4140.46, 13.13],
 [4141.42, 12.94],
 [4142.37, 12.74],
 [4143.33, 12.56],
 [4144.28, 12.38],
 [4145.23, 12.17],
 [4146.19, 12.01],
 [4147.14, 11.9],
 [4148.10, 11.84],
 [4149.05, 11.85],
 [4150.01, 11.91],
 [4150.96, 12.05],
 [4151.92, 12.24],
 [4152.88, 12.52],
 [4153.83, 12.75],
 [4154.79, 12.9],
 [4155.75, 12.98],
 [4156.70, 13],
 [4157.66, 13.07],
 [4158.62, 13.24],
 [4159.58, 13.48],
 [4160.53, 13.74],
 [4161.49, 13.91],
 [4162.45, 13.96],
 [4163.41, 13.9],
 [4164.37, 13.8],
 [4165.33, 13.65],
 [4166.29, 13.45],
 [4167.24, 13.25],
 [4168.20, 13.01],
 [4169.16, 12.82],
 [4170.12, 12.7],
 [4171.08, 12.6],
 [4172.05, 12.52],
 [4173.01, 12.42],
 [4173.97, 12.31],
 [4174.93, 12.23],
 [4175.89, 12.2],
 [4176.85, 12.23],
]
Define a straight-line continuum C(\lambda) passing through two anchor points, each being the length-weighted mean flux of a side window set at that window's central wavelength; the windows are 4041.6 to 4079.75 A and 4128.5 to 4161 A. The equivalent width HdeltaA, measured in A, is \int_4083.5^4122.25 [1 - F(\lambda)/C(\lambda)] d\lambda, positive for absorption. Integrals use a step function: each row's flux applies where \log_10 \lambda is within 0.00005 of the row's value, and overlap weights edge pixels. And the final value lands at -1.0 A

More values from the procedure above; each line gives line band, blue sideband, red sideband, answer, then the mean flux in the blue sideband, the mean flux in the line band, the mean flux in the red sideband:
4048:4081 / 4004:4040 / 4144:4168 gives 1.1 A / 13.3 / 12.7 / 12.9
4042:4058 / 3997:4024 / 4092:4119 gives 0.5 A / 13.5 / 12.7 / 12.7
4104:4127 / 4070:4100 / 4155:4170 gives 0.4 A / 13.3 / 13.1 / 13.4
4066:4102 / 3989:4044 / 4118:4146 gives -0.2 A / 13.1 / 13.1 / 13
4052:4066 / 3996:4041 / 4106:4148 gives 0.6 A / 13.2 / 12.6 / 13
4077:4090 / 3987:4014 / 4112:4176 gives -0.8 A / 12.8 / 13.7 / 13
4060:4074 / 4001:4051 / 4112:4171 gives 0.5 A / 13.2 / 12.6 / 13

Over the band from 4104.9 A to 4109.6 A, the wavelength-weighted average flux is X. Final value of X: 12.4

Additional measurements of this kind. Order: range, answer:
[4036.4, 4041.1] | 13.4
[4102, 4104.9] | 11.3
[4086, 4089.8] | 14.2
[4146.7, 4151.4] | 11.9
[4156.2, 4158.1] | 13.1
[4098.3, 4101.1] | 11.3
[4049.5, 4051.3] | 12.6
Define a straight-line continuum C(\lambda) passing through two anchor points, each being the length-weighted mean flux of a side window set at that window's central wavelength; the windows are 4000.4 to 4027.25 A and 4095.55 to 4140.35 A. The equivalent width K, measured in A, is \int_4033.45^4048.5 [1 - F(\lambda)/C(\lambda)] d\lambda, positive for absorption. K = 0.5 A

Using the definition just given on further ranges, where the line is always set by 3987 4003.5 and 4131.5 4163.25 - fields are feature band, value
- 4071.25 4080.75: -0.1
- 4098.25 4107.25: 0.9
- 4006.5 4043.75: -2.0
